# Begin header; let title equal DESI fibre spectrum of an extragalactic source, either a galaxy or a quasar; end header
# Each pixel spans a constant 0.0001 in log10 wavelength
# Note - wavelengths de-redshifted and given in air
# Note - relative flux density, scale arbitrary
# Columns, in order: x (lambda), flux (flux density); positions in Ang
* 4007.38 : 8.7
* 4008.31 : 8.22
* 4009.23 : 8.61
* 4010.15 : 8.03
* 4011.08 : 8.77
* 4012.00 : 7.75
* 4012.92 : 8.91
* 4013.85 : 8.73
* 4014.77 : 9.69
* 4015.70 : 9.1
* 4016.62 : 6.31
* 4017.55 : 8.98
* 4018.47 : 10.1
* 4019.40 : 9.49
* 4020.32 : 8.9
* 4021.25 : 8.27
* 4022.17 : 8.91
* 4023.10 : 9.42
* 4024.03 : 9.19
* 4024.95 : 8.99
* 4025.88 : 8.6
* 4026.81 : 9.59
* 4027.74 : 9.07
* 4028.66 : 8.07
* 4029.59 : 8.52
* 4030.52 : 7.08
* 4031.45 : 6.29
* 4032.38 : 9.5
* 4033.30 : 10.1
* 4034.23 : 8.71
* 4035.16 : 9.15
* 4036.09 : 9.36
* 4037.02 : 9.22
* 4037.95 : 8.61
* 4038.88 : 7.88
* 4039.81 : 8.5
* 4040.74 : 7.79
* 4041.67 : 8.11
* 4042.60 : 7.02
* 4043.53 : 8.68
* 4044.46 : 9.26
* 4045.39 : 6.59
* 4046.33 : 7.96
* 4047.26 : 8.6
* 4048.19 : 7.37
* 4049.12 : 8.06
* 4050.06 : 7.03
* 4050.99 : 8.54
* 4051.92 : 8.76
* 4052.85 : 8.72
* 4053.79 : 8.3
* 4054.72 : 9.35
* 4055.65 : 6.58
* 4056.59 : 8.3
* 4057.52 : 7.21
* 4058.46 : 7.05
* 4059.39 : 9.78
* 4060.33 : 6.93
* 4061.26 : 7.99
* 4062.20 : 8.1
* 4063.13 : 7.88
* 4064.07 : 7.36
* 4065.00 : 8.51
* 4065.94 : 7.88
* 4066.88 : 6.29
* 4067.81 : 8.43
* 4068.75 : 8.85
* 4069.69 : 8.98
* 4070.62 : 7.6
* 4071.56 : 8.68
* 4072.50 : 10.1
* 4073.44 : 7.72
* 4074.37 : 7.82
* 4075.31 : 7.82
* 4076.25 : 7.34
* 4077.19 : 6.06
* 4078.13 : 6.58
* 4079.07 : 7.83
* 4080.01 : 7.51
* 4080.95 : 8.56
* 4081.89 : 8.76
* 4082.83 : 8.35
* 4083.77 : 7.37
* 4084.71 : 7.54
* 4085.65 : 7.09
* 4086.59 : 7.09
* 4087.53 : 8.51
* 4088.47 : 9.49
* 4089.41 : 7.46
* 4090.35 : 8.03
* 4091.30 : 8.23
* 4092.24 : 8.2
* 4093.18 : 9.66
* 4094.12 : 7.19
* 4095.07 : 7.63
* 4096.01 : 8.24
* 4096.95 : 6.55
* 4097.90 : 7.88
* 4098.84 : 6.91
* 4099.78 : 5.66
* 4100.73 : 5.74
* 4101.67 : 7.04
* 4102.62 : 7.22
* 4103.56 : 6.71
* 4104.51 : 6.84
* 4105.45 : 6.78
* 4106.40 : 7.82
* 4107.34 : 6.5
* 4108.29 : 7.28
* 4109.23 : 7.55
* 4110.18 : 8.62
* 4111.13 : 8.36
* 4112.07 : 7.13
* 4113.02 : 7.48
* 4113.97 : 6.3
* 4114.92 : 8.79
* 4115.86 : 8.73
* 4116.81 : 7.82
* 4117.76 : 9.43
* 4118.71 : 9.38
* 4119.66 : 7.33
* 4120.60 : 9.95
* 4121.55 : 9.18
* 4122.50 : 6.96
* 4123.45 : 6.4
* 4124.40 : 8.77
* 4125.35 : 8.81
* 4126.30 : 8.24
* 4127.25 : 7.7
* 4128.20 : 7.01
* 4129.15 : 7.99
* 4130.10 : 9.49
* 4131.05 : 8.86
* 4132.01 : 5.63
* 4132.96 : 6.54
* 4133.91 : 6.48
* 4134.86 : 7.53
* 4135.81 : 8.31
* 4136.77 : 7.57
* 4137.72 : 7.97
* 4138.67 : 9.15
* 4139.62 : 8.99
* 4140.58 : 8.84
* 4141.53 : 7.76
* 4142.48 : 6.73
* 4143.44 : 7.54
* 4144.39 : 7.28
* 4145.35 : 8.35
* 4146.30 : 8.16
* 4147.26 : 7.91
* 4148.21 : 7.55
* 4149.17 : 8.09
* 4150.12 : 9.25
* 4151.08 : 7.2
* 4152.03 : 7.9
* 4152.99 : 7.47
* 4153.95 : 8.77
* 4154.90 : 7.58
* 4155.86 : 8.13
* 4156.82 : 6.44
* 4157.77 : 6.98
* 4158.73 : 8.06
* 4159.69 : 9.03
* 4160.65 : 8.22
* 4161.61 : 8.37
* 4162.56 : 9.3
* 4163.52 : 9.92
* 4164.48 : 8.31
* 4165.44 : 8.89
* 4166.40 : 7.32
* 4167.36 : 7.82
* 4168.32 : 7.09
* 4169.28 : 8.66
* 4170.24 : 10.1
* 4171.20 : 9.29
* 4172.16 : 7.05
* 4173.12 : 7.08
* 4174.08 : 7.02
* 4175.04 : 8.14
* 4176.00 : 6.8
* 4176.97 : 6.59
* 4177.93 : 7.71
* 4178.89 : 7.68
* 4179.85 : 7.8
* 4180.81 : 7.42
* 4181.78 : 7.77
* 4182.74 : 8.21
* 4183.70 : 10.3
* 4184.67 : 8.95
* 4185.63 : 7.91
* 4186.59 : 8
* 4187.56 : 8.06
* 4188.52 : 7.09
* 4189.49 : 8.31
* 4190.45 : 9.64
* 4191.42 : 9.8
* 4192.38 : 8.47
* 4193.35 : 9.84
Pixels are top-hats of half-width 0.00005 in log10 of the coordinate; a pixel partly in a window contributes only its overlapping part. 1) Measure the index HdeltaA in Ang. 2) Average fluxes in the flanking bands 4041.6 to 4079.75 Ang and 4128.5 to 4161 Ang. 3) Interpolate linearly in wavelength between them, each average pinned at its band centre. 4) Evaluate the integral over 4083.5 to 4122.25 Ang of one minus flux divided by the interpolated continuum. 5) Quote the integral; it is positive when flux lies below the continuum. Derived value 0.9 Ang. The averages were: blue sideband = 7.95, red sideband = 7.87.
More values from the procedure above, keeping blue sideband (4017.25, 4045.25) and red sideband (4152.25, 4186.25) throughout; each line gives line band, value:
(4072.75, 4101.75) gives 2.7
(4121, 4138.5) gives 1.0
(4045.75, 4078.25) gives 2.2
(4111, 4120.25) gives 0.2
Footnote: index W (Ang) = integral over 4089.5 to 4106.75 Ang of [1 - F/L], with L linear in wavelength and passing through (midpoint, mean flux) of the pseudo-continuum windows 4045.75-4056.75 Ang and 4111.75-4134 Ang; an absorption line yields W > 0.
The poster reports 1.4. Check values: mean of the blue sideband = 8.11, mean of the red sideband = 7.96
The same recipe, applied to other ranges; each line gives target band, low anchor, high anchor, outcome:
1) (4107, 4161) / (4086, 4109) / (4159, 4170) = 0.5 Ang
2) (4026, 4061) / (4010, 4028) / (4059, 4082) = 0.7 Ang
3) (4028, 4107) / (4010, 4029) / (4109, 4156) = 5.2 Ang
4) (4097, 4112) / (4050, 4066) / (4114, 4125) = 2.1 Ang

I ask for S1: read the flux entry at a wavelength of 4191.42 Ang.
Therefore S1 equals 9.8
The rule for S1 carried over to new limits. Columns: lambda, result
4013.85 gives 8.73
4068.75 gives 8.85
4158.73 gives 8.06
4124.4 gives 8.77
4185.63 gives 7.91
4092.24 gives 8.2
